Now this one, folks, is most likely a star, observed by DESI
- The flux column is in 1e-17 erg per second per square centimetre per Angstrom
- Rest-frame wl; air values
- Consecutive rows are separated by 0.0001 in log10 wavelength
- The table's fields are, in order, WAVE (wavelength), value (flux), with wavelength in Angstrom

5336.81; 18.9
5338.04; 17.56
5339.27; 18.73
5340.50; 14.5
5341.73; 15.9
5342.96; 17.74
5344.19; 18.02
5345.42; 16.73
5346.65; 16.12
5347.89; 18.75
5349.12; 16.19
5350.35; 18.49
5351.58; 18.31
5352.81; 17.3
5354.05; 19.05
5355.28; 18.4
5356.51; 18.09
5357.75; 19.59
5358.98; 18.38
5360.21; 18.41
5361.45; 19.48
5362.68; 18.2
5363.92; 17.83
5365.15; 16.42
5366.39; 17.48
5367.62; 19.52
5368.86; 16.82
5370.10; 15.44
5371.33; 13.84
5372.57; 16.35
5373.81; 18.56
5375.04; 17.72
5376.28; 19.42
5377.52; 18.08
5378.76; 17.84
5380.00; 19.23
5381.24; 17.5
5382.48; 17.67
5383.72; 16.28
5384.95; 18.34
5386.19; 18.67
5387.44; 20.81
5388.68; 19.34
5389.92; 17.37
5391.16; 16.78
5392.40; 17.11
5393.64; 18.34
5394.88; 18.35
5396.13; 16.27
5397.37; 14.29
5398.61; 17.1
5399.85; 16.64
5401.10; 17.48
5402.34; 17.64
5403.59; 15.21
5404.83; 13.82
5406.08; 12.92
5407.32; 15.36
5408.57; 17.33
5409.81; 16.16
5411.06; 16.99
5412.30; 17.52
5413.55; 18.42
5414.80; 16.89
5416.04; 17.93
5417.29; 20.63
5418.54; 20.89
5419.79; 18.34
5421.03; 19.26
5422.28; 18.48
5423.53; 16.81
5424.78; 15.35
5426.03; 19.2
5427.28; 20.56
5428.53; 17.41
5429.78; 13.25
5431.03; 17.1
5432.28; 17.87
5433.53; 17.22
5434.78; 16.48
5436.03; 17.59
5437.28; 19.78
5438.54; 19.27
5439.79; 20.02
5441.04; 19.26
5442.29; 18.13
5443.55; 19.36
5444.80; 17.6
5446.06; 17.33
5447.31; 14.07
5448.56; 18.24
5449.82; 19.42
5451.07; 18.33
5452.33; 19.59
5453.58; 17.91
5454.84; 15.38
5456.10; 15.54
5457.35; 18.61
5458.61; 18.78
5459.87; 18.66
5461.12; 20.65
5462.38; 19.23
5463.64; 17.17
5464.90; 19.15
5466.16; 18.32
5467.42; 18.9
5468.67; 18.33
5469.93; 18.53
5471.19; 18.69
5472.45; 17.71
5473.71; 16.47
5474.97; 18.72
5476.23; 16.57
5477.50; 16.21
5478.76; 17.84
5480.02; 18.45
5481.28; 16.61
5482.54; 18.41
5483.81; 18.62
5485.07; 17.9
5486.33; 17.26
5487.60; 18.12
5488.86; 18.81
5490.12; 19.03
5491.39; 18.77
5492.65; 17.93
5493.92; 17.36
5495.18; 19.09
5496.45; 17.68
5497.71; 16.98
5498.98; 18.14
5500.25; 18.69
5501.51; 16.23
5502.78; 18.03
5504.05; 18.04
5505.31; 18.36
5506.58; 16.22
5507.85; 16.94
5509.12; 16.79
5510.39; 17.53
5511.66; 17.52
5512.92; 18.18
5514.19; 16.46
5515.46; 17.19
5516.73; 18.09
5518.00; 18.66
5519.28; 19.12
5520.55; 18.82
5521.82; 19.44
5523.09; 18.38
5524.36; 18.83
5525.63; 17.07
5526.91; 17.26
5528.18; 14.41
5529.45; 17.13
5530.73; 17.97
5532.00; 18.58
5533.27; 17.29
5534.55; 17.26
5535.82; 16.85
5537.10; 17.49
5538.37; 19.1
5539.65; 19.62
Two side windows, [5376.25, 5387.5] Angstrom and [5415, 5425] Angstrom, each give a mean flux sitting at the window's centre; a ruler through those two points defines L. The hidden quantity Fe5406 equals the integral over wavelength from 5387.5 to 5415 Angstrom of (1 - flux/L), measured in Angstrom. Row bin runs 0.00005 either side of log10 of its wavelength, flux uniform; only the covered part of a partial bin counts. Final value 2.4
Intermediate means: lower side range 18.2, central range 16.8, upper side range 18.5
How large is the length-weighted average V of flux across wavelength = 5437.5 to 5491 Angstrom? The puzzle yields 18.1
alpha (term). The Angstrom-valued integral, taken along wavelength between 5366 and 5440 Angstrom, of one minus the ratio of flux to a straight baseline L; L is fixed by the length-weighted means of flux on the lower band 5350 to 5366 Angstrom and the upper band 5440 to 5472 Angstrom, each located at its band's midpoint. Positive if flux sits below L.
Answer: 3.12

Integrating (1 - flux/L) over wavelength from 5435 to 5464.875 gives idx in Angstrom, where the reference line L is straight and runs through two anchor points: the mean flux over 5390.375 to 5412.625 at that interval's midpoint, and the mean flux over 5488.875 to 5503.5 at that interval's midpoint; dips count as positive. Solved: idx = -1.8 Angstrom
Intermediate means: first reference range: 16.4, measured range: 18.2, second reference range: 18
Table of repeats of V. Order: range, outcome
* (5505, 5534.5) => 17.6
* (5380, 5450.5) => 17.6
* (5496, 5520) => 17.6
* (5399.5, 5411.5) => 15.9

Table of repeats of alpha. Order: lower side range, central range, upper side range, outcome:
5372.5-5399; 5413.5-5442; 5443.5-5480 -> -0.42 Angstrom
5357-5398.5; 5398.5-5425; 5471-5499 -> 0.91 Angstrom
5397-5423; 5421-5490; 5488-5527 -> -1.82 Angstrom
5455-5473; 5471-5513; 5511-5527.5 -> 1.10 Angstrom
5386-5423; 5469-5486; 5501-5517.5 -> -0.36 Angstrom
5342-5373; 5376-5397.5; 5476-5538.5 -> -0.34 Angstrom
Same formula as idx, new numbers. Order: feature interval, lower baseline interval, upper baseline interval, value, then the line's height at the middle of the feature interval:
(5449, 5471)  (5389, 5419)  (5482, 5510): -1.1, 17.5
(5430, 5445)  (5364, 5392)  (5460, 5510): -0.3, 17.9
